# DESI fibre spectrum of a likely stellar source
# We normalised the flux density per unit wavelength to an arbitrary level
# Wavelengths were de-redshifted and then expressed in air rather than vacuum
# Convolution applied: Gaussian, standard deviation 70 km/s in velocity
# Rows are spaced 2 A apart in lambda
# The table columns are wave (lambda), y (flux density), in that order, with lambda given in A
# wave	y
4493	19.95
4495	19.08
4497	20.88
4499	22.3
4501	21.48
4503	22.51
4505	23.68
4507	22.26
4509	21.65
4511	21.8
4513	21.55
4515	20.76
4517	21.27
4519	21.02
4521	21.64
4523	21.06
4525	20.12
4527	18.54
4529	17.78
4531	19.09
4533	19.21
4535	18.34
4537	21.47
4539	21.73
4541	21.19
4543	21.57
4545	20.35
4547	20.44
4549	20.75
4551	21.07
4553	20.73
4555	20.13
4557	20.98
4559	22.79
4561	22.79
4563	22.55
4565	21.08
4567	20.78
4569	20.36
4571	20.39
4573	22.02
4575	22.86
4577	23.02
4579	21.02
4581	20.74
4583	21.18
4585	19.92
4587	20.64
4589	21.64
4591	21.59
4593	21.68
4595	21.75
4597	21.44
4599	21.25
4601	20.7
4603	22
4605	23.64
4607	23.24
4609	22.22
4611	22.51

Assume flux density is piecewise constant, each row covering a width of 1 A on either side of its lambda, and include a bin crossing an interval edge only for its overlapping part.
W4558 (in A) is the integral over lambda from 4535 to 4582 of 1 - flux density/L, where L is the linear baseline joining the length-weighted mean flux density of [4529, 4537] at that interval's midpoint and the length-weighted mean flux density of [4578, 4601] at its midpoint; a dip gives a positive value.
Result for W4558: -3.00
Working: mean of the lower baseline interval 19.1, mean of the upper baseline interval 21.1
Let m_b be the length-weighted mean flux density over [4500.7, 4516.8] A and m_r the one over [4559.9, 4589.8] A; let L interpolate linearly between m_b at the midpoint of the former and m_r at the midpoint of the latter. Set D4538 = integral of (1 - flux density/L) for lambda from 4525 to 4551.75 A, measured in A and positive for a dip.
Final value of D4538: 1.96 A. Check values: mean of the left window 21.9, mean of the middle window 20.1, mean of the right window 21.4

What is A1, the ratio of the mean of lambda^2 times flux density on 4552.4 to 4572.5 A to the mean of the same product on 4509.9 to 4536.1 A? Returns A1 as 1.1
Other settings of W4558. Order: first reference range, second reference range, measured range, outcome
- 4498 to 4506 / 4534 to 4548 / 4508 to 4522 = 0.3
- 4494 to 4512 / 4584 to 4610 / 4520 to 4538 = 1.7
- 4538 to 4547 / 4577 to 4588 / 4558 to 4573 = -0.4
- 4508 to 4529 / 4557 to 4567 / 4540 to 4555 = 0.5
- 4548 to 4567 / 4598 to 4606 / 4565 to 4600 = 0.6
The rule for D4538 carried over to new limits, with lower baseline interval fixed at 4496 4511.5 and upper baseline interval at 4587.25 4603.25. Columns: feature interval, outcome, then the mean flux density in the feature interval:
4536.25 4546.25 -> 0.3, 21.2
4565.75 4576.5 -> 0.1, 21.4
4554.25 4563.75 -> -0.1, 21.9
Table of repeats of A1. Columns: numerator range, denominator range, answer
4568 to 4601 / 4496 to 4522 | 1.01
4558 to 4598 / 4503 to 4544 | 1.06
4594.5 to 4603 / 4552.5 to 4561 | 1.02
